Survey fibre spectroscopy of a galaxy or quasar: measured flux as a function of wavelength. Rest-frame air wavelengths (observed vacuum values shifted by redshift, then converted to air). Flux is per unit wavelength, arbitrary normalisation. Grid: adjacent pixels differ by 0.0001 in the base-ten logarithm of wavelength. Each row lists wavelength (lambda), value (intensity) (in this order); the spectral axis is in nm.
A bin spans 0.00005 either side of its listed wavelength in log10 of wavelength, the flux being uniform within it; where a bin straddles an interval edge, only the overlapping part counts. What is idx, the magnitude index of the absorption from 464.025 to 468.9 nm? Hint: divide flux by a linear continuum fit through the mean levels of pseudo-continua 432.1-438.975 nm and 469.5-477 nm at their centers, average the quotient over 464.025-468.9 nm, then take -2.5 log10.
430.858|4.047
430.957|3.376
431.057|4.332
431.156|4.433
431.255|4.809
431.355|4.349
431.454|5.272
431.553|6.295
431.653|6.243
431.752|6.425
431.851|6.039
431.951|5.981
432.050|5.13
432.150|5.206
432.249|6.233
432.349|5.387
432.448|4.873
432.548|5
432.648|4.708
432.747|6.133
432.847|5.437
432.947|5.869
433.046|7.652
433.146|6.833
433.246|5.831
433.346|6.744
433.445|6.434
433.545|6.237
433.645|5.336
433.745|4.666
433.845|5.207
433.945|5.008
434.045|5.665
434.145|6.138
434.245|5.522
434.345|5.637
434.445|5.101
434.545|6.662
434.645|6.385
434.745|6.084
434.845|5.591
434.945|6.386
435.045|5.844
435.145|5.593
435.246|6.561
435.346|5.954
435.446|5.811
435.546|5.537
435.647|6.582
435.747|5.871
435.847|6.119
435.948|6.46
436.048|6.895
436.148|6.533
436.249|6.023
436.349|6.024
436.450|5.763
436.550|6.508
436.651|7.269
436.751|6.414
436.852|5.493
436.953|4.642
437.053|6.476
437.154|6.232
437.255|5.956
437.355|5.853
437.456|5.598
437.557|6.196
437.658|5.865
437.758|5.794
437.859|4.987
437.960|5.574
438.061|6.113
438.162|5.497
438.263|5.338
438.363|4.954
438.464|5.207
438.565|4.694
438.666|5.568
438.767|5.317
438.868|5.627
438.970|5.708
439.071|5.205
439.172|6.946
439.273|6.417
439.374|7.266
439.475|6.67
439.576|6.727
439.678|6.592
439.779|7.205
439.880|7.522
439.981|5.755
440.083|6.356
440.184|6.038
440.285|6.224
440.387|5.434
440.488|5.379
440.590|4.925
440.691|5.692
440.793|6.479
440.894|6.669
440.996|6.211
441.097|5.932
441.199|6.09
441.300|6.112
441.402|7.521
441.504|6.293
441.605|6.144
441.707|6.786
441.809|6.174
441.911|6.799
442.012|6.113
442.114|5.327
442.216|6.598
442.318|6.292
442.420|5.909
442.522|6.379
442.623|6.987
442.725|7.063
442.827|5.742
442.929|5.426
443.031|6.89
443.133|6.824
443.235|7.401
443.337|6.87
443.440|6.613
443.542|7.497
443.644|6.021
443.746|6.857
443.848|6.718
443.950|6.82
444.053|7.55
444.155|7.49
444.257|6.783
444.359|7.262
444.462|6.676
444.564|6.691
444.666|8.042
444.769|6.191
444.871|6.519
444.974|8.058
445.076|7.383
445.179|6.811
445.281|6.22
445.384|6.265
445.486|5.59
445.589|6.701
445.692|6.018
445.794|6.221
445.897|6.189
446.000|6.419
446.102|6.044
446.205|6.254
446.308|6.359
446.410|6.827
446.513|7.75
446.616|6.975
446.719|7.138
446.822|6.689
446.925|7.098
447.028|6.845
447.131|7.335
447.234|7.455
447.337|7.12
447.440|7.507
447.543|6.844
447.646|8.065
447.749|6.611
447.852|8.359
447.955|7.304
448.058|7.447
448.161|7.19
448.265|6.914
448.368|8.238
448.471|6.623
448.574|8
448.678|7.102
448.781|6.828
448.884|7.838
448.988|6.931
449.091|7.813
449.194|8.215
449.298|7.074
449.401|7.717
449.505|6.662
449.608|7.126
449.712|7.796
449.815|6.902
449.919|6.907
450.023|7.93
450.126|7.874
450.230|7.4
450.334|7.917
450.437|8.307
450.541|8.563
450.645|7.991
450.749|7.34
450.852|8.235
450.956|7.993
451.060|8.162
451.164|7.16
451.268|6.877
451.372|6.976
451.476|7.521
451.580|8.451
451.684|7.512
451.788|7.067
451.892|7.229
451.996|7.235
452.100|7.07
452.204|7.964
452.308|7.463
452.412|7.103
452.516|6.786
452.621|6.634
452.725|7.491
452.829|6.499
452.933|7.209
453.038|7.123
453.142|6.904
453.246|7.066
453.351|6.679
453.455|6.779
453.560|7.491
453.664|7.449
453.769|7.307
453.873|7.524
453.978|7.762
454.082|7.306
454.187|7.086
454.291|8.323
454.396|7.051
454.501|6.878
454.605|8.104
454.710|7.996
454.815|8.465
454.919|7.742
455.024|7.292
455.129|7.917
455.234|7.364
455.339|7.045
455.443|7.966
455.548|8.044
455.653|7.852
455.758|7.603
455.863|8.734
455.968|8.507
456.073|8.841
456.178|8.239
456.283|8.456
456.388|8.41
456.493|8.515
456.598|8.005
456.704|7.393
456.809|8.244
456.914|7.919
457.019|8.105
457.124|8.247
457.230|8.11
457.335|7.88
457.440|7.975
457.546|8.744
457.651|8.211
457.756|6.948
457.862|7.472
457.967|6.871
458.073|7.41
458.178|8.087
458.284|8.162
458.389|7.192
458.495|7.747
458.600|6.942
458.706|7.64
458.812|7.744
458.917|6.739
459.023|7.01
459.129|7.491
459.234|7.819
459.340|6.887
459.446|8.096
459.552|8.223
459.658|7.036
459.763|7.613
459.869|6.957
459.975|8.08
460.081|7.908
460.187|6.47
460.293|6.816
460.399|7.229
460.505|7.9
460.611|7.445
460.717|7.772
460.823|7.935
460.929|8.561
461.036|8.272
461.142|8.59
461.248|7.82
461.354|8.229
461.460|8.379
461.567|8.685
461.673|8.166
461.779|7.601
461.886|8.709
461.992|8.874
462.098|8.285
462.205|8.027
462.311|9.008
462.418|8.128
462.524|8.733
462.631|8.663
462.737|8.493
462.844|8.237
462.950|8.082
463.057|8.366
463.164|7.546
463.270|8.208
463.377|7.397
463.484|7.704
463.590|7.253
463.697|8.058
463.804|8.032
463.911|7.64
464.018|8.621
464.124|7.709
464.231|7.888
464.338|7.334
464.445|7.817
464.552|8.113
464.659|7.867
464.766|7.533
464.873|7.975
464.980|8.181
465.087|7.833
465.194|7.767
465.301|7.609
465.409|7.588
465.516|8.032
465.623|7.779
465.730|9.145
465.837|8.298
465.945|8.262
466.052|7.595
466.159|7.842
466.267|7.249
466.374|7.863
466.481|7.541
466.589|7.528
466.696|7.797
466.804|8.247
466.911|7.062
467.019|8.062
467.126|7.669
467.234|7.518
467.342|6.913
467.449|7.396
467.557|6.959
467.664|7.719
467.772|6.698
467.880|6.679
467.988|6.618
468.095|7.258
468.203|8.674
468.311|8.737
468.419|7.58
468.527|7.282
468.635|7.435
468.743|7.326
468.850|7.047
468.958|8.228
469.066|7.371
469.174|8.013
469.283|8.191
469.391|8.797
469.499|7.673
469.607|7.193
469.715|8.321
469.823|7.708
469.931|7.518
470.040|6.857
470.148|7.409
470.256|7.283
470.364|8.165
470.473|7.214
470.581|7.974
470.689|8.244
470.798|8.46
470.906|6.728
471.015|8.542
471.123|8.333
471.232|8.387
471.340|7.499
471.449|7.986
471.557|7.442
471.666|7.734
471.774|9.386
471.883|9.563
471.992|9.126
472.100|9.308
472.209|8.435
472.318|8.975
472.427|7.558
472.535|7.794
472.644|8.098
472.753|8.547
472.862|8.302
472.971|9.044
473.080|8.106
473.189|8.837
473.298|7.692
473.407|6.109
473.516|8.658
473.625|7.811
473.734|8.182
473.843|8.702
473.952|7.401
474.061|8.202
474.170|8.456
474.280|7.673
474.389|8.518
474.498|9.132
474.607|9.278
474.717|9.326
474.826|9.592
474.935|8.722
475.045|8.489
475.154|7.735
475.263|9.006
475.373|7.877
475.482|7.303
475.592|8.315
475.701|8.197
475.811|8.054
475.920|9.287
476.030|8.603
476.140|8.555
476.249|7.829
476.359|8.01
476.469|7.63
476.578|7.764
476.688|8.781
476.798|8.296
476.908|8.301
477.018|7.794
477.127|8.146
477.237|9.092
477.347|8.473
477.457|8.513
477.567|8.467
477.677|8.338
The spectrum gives 0.01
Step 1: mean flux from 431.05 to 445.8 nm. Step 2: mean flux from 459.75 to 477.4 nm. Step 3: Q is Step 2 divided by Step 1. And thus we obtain 1.31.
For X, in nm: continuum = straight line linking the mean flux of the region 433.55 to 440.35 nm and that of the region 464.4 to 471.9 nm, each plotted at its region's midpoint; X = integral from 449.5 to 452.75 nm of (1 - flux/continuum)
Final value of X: -0.35 nm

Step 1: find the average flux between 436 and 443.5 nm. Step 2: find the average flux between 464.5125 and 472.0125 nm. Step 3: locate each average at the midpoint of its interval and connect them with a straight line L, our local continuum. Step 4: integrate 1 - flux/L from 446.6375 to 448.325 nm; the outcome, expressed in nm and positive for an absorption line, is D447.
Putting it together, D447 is -0.169 nm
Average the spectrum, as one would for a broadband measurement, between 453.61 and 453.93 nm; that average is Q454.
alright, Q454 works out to 7.43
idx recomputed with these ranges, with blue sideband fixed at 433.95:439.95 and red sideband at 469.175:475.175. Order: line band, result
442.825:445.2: -0.08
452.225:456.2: -0.07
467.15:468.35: 0.08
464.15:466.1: -0.02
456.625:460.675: -0.04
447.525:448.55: -0.11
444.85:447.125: -0.02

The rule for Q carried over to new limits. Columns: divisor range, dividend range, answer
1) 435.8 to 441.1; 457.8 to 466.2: 1.31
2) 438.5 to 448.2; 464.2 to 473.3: 1.20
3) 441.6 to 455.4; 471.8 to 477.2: 1.17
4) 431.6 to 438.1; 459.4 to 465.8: 1.35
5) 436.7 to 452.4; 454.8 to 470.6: 1.16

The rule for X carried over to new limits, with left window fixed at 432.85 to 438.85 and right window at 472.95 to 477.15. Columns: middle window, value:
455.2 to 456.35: -0.16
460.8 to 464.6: -0.31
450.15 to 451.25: -0.17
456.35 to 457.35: -0.13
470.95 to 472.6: -0.06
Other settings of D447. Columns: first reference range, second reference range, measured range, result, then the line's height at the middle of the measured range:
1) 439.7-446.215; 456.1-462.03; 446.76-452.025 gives -0.324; 7.03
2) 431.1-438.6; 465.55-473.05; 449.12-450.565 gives -0.189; 6.71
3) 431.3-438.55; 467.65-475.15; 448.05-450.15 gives -0.212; 6.7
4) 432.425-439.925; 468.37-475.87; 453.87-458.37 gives -0.459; 7.15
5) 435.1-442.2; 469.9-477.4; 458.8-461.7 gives -0.120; 7.4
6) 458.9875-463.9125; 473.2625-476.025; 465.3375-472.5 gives 0.280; 8.15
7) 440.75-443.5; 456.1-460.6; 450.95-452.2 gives -0.047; 7.17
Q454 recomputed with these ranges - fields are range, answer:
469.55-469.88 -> 7.75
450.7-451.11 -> 7.94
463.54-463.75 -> 7.65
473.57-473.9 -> 8.23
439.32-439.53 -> 6.97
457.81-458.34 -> 7.6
